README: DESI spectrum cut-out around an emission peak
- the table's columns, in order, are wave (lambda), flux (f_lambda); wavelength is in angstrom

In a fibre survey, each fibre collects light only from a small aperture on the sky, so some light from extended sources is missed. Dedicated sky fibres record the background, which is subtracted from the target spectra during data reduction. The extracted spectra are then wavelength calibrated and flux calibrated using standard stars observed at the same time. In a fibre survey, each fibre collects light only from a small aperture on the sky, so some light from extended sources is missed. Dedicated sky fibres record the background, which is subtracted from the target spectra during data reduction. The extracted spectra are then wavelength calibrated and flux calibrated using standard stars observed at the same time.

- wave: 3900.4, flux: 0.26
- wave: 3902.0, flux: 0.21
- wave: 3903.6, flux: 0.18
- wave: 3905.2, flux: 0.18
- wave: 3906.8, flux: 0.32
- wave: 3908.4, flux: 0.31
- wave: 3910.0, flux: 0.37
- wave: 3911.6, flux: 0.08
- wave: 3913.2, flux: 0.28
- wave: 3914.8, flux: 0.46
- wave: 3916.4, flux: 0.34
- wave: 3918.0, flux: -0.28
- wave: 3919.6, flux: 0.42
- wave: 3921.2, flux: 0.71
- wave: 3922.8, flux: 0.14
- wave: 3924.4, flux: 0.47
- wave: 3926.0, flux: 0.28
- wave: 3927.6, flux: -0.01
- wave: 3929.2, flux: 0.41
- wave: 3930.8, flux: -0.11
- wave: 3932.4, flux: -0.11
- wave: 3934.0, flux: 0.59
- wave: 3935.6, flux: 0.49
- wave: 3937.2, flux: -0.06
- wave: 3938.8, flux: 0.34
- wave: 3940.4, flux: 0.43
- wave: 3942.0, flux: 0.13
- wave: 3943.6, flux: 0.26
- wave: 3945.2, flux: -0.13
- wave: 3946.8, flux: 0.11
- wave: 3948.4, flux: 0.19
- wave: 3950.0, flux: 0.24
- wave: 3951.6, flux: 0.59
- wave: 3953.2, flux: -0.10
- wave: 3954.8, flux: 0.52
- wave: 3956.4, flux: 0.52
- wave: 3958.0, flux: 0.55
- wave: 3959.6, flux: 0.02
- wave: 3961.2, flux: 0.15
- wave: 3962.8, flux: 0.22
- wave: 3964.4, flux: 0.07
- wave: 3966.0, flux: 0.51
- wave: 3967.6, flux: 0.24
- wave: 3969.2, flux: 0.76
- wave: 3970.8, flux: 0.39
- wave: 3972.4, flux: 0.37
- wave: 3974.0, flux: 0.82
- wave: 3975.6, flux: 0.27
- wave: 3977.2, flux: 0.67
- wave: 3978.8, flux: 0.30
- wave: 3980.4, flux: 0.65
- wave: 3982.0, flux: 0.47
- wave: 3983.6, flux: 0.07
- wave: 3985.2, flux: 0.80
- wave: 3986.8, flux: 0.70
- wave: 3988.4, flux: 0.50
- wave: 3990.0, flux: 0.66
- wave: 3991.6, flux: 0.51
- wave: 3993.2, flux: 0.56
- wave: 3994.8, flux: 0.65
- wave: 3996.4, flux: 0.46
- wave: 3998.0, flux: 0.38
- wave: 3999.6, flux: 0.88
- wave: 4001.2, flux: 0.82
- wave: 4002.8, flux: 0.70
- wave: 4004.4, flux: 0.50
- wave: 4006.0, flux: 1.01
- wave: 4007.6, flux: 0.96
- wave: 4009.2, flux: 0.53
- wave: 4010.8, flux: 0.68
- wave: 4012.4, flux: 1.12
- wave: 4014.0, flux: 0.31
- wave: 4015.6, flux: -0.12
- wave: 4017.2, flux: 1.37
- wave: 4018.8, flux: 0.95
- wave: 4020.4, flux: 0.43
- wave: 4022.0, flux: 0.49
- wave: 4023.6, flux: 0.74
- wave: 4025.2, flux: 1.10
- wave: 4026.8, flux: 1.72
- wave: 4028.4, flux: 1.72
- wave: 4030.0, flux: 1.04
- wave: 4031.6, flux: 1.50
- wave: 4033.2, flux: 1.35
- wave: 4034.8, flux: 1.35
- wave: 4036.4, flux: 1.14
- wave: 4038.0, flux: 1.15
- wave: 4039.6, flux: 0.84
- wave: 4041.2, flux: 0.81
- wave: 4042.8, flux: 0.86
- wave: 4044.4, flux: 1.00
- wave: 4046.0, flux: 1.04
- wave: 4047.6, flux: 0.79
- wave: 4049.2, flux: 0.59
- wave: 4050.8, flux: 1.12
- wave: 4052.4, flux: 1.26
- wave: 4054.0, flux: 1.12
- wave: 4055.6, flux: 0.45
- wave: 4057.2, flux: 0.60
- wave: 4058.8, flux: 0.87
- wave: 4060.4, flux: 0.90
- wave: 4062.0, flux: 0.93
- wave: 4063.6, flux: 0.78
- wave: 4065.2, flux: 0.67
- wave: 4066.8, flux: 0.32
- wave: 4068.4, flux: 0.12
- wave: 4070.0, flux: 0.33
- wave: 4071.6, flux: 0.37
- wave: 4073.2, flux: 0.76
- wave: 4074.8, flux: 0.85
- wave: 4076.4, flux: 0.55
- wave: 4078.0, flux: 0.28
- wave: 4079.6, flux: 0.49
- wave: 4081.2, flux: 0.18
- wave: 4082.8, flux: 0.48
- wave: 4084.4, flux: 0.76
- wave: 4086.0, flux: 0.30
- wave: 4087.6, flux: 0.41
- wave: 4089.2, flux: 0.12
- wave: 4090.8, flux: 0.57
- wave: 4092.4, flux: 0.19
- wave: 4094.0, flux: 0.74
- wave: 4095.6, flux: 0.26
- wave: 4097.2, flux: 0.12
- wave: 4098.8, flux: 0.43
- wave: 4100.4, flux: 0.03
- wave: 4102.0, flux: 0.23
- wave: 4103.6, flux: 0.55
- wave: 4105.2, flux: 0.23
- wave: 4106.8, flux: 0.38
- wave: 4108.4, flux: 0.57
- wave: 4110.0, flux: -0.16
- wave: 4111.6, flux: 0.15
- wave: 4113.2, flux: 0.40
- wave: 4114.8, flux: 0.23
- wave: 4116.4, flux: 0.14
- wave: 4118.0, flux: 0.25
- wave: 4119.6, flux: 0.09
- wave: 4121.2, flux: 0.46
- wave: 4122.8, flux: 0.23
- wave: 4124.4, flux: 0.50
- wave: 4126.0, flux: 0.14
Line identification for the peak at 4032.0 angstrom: C IV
